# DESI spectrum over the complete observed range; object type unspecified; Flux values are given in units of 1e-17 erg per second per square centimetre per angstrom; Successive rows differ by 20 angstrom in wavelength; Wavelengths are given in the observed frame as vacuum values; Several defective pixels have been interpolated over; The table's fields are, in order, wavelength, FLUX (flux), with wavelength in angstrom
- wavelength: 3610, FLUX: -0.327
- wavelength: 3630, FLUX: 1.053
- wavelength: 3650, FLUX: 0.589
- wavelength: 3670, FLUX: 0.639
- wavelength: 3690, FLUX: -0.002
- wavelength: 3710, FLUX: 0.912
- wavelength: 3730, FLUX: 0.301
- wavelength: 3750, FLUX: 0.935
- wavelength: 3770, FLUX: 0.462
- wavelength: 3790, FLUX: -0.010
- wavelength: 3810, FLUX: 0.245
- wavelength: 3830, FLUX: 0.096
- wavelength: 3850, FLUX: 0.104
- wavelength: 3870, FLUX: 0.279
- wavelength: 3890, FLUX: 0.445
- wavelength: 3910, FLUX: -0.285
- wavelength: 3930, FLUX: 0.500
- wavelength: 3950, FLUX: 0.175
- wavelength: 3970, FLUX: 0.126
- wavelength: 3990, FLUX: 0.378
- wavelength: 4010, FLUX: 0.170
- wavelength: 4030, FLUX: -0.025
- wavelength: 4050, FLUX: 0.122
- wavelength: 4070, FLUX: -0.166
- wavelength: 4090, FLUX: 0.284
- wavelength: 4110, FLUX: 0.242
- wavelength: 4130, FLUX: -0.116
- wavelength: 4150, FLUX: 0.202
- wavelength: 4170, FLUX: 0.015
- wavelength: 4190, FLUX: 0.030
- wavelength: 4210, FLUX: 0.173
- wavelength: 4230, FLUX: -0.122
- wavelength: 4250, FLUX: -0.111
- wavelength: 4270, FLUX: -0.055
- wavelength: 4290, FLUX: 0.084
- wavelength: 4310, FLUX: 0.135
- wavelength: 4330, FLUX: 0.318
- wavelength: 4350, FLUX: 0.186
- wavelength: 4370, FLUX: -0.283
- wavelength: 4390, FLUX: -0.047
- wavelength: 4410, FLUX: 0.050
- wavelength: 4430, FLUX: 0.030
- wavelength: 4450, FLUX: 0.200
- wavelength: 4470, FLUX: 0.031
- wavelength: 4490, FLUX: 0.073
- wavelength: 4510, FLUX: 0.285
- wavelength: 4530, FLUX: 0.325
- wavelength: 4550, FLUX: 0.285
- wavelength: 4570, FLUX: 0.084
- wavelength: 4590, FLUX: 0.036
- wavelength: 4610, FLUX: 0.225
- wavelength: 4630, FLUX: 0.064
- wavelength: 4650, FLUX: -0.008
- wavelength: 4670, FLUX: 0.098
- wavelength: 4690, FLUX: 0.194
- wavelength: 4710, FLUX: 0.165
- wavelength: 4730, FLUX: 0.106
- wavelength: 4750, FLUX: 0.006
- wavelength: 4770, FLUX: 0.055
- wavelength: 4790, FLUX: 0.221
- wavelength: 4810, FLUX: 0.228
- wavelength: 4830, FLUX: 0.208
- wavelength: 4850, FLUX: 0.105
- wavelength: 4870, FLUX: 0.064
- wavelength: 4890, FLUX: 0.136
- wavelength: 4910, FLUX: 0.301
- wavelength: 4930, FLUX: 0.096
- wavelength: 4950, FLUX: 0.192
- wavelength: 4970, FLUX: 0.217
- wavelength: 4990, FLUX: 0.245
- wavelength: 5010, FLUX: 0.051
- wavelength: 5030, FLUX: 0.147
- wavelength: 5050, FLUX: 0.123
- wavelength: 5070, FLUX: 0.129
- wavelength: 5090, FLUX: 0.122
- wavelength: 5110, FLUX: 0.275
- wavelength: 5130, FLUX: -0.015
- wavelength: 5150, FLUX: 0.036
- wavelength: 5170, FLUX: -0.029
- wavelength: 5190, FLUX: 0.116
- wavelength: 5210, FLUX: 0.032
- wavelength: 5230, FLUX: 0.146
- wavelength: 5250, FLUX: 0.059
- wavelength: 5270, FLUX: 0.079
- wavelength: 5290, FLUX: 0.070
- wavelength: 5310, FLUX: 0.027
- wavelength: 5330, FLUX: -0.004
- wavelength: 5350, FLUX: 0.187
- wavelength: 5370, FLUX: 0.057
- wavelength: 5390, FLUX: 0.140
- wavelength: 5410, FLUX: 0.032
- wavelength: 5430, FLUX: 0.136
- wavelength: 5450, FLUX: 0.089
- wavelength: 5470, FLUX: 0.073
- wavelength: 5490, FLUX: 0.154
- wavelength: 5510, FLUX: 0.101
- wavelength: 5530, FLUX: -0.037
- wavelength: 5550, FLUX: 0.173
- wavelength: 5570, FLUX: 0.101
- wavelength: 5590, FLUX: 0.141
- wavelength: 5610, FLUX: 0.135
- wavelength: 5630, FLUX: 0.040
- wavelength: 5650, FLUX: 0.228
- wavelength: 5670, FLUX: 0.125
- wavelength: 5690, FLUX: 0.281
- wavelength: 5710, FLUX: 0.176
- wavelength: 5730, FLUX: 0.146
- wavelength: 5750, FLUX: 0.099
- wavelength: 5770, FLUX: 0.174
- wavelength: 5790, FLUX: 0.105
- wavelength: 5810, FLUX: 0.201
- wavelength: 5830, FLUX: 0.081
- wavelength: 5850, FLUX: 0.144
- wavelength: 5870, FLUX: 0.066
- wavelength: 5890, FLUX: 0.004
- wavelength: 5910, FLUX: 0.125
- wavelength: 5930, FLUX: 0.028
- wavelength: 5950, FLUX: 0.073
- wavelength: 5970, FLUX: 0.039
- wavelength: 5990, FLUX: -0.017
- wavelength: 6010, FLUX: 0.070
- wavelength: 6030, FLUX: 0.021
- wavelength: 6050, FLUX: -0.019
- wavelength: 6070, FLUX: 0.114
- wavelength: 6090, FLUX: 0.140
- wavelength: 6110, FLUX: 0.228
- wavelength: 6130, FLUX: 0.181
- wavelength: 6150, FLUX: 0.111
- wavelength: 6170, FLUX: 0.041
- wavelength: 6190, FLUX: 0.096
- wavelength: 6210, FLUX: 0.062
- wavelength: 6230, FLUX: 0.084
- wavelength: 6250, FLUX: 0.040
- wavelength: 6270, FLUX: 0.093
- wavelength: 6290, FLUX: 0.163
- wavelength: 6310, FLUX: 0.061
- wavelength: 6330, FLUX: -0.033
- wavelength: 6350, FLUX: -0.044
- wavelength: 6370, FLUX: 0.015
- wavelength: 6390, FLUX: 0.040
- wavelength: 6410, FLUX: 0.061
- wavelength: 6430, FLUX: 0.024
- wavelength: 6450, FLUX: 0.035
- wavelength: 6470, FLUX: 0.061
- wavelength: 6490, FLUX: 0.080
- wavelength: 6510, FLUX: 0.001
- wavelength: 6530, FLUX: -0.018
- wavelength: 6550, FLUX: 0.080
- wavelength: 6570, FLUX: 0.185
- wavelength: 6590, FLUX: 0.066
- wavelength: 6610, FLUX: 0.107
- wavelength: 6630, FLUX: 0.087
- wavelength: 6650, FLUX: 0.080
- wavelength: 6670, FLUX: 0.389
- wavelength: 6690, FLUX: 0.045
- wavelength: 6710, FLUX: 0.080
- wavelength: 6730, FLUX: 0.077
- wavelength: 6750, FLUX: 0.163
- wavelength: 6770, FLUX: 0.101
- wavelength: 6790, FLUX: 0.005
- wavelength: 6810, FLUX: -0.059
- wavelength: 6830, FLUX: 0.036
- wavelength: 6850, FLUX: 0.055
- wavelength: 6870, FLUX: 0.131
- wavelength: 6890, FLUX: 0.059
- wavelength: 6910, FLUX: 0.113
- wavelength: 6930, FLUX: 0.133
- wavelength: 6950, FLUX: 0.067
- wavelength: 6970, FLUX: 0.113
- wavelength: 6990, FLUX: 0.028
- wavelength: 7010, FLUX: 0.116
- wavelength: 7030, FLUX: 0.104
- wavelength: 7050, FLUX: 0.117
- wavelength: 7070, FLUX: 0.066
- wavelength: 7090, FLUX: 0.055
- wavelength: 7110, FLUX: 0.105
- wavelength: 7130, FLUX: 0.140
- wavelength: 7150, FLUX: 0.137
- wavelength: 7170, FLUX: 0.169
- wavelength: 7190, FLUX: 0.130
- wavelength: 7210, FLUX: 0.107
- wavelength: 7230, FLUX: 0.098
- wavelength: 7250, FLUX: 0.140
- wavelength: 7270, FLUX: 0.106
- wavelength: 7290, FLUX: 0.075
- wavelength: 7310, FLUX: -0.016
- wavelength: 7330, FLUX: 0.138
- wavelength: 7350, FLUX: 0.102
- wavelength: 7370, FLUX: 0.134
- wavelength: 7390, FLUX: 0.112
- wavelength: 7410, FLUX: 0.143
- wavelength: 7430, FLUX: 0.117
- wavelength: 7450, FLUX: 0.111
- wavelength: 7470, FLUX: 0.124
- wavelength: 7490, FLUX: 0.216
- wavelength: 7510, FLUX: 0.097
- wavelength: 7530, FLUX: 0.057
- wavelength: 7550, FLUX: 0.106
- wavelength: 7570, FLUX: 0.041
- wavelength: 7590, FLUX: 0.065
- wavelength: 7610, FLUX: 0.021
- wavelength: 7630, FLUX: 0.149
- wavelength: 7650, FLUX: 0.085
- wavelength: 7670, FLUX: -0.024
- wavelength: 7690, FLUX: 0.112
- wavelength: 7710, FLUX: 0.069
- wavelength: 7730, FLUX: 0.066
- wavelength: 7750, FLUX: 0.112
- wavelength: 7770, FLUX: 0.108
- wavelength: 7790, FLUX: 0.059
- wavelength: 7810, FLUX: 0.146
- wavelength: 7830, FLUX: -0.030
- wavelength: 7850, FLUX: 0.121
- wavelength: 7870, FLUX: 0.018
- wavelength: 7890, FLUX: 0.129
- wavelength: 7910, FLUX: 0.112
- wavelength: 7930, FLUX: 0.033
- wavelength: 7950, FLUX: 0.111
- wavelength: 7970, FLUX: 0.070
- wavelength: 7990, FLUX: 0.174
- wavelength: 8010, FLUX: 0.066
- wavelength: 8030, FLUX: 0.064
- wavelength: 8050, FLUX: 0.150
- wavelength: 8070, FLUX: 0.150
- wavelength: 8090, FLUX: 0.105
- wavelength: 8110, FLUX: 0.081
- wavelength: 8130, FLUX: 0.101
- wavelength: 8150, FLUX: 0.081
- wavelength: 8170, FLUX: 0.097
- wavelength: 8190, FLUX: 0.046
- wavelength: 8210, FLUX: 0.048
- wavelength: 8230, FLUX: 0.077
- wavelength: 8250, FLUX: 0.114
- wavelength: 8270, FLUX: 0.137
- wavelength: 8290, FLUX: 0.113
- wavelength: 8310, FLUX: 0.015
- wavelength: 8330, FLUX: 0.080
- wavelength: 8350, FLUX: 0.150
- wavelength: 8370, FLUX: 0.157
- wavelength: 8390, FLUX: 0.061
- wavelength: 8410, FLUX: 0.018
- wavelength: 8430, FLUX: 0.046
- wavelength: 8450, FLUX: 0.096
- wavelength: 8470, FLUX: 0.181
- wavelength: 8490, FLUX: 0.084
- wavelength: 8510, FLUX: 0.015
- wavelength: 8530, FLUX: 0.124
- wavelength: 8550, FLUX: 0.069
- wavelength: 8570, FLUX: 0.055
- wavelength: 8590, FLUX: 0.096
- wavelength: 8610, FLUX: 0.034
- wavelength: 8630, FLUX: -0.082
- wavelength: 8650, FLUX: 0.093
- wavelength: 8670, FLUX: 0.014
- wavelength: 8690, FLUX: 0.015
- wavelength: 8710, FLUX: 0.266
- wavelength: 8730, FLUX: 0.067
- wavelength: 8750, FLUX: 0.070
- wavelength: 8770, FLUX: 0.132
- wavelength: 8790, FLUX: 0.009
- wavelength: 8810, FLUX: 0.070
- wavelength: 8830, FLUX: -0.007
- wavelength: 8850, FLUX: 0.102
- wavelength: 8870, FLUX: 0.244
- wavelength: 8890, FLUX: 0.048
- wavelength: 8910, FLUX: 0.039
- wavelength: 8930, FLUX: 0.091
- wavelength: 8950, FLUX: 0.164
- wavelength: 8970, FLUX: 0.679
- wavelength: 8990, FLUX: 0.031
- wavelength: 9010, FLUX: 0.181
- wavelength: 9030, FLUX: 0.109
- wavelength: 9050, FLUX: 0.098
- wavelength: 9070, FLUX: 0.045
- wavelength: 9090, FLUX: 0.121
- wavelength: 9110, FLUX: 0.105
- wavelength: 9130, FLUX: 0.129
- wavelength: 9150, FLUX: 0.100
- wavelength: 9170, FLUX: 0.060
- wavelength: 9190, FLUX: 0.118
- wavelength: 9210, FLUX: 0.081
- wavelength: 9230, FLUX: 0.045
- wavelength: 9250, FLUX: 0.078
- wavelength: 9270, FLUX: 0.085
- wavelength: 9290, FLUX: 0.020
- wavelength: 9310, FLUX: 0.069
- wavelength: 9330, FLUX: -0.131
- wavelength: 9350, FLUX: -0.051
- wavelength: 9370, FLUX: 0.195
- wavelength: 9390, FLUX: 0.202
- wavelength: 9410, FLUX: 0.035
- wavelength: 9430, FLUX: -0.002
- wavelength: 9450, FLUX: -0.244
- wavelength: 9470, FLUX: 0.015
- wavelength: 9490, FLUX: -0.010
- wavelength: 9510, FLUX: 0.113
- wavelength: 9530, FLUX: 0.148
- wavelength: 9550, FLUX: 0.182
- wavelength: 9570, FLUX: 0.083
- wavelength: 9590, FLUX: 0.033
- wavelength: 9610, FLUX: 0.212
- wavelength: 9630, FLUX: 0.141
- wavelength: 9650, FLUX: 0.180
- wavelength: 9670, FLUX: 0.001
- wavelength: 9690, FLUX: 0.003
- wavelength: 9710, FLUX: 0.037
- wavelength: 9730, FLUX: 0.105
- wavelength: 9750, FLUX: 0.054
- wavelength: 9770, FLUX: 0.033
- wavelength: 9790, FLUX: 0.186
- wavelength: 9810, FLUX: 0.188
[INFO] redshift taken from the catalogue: 0.79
